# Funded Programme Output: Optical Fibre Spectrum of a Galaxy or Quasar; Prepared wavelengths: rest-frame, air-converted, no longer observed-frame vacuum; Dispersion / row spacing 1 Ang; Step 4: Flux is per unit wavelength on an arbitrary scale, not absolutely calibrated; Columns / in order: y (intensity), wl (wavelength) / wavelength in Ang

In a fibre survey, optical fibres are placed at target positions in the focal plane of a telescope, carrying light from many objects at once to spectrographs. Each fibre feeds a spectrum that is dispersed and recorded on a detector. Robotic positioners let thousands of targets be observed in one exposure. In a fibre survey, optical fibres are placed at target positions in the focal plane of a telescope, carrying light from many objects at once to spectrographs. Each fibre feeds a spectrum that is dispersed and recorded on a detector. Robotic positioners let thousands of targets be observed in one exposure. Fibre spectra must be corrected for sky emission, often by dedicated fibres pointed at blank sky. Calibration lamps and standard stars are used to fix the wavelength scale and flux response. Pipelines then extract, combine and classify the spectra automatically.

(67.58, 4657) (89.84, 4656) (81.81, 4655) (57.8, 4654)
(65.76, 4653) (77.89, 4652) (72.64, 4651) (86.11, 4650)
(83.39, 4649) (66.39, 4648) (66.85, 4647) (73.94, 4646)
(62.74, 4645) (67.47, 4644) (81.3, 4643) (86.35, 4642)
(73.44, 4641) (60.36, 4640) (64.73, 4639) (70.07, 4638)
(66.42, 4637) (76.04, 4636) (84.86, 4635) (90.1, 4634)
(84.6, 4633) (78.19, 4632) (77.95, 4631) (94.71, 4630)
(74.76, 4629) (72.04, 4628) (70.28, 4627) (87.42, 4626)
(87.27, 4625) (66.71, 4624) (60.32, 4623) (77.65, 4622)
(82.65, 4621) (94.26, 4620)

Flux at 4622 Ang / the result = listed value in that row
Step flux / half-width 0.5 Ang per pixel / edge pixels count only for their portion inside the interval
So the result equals 77.65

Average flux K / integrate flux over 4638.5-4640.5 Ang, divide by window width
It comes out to 62.5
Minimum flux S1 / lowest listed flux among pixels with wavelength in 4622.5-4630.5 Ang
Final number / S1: 60.32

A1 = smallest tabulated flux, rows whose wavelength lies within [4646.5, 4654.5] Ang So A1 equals 57.8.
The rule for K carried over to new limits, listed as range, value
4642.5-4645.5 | 70.5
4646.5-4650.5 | 75.7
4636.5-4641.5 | 67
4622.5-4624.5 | 63.5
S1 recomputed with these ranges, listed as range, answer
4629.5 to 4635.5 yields 77.95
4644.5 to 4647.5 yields 62.74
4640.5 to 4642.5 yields 73.44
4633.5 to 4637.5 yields 66.42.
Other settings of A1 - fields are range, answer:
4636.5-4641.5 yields 60.36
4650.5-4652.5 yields 72.64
